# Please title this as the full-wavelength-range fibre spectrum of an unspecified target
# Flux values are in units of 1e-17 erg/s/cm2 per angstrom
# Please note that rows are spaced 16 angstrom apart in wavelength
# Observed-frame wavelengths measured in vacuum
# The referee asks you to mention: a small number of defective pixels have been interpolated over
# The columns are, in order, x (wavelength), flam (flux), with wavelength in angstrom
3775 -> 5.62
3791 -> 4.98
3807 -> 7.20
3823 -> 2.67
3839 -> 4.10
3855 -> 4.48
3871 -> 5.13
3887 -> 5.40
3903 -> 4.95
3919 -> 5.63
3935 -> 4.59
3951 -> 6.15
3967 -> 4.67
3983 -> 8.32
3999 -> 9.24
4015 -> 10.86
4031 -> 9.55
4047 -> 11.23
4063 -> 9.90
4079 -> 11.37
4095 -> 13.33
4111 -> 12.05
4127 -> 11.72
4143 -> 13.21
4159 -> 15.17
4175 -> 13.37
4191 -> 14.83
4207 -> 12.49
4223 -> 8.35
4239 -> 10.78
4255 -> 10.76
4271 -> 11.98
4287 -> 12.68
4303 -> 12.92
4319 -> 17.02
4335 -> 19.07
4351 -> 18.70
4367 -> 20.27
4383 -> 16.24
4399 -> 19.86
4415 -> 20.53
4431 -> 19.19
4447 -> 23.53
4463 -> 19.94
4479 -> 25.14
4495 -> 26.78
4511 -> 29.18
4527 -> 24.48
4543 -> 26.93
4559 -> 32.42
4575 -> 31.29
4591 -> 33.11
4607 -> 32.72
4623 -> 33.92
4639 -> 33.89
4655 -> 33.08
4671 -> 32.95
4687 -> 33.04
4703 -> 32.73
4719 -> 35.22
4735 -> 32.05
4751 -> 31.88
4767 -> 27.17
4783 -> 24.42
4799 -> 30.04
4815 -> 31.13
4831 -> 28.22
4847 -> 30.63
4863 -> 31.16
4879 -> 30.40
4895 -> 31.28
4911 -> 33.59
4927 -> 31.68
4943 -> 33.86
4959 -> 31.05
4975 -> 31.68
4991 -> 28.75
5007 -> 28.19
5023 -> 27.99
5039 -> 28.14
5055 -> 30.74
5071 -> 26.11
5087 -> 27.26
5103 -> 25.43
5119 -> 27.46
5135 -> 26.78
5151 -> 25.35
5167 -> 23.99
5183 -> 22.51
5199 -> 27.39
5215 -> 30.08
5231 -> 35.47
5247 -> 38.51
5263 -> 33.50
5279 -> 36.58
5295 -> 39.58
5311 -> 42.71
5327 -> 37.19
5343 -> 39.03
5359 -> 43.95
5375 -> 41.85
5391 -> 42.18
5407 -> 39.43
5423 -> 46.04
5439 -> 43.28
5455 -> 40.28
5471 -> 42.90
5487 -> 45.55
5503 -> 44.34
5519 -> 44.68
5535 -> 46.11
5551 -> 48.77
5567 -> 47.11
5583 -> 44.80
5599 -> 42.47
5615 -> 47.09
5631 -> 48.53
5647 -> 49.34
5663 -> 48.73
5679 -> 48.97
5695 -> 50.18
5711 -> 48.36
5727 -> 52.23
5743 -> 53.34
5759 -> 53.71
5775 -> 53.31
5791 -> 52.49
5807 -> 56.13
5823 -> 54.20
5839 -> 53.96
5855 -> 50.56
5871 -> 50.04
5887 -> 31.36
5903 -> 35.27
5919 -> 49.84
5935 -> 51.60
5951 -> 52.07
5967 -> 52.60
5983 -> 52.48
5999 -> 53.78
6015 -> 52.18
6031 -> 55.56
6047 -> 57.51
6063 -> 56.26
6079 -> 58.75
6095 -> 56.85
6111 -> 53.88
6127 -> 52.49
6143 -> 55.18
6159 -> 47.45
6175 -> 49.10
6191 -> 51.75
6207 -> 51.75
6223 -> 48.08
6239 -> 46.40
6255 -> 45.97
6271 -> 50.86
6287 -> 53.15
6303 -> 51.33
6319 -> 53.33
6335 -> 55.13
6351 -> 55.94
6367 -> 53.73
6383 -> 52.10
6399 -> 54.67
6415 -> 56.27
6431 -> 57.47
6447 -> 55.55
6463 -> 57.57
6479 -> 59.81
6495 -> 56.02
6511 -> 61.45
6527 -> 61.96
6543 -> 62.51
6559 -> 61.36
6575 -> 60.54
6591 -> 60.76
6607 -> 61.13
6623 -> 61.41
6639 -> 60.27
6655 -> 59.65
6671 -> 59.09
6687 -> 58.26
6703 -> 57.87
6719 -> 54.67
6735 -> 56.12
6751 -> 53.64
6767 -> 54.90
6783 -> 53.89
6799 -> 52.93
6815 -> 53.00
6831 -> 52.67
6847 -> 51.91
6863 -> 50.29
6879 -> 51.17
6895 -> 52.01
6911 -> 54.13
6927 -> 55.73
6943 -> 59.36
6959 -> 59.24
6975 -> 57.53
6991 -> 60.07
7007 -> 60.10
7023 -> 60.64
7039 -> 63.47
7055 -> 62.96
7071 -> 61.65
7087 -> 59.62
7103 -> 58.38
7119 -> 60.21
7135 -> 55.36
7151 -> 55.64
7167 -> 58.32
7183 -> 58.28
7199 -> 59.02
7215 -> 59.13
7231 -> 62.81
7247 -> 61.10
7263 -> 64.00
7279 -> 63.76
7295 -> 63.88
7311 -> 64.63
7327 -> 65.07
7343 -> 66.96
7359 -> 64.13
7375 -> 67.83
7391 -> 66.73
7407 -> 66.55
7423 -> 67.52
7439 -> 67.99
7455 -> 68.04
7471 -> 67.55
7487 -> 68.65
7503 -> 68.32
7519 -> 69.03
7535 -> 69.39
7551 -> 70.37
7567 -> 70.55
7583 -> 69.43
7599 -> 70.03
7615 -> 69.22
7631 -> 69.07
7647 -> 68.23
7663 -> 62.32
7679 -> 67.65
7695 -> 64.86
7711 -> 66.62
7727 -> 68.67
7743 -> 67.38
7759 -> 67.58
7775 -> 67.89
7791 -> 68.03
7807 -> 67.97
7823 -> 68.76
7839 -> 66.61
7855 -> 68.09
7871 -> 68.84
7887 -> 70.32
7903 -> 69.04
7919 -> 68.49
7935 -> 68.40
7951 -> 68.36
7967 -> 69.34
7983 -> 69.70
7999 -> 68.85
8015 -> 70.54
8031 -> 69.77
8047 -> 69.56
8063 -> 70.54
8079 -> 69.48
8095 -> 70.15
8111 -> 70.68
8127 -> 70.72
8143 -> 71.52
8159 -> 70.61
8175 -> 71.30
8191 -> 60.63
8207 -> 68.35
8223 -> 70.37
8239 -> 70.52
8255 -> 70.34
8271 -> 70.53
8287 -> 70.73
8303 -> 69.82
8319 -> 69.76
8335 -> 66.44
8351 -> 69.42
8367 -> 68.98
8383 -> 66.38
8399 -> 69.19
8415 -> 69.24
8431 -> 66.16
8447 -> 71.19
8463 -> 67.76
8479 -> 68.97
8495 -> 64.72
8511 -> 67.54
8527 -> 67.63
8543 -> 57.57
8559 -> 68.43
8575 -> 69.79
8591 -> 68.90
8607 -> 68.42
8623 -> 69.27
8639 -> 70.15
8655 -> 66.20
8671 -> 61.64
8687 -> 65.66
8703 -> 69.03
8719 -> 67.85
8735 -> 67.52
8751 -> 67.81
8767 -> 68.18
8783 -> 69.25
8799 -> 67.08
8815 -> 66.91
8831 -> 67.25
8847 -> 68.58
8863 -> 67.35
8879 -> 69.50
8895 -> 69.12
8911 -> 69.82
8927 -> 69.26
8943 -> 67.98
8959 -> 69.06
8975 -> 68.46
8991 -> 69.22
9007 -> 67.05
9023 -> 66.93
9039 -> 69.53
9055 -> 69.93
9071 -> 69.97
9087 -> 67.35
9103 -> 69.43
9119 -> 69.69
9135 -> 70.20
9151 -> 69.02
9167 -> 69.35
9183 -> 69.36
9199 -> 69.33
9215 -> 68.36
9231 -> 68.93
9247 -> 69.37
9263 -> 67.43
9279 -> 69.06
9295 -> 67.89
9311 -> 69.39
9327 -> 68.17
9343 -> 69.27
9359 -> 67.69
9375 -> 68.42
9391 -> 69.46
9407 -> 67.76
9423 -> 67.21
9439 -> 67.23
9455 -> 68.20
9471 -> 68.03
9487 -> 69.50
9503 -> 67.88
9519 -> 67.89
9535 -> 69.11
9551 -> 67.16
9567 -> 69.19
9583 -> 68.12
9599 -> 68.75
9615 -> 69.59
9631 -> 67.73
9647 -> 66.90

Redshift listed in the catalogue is 0.00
